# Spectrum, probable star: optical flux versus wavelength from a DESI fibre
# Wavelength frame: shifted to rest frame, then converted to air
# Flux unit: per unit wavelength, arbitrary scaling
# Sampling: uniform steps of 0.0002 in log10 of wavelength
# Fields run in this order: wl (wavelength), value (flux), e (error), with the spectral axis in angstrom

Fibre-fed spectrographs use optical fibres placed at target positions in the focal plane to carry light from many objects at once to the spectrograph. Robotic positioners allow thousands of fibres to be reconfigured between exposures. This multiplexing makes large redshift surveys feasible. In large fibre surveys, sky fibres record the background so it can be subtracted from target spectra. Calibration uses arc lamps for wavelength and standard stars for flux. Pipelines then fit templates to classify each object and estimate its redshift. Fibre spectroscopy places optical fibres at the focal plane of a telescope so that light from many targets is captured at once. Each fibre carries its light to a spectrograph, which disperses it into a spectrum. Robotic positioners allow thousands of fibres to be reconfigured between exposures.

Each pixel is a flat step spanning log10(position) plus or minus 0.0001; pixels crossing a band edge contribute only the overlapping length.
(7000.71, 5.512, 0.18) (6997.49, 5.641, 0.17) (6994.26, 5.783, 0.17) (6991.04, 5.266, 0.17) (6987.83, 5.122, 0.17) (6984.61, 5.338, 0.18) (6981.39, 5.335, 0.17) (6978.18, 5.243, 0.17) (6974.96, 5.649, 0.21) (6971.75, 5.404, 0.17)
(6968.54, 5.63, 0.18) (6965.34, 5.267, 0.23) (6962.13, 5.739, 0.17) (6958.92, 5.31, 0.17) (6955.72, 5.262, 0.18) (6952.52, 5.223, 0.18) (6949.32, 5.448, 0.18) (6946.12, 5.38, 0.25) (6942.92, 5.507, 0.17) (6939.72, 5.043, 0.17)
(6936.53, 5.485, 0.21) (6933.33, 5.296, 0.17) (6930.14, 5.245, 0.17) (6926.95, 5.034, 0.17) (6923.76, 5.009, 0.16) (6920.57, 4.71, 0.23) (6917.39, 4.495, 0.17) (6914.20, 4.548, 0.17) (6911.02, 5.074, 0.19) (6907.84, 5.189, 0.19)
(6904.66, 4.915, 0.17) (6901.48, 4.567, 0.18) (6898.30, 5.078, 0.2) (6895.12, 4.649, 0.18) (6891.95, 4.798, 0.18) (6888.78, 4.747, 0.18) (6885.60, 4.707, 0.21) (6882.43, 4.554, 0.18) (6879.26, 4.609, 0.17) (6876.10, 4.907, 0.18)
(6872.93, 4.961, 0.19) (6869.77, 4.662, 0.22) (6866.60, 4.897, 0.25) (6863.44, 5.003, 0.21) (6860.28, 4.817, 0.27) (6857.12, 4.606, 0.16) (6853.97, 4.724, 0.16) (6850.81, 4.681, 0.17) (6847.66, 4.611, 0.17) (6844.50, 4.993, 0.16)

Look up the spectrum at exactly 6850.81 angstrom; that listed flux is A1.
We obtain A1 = 4.681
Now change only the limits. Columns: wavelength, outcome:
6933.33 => 5.296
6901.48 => 4.567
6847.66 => 4.611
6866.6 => 4.897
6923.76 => 5.009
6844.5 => 4.993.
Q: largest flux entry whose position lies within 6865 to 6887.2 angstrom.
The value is 4.961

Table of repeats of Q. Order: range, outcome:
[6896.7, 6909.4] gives 5.189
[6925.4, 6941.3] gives 5.485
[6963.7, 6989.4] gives 5.649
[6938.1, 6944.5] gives 5.507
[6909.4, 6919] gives 5.074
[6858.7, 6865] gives 5.003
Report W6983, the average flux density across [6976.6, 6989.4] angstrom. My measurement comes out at 5.26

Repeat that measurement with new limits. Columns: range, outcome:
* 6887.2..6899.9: 4.82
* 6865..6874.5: 4.84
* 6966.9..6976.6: 5.56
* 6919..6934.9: 5.06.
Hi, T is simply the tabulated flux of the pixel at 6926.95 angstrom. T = 5.034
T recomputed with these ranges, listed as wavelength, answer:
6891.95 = 4.798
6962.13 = 5.739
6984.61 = 5.338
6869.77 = 4.662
